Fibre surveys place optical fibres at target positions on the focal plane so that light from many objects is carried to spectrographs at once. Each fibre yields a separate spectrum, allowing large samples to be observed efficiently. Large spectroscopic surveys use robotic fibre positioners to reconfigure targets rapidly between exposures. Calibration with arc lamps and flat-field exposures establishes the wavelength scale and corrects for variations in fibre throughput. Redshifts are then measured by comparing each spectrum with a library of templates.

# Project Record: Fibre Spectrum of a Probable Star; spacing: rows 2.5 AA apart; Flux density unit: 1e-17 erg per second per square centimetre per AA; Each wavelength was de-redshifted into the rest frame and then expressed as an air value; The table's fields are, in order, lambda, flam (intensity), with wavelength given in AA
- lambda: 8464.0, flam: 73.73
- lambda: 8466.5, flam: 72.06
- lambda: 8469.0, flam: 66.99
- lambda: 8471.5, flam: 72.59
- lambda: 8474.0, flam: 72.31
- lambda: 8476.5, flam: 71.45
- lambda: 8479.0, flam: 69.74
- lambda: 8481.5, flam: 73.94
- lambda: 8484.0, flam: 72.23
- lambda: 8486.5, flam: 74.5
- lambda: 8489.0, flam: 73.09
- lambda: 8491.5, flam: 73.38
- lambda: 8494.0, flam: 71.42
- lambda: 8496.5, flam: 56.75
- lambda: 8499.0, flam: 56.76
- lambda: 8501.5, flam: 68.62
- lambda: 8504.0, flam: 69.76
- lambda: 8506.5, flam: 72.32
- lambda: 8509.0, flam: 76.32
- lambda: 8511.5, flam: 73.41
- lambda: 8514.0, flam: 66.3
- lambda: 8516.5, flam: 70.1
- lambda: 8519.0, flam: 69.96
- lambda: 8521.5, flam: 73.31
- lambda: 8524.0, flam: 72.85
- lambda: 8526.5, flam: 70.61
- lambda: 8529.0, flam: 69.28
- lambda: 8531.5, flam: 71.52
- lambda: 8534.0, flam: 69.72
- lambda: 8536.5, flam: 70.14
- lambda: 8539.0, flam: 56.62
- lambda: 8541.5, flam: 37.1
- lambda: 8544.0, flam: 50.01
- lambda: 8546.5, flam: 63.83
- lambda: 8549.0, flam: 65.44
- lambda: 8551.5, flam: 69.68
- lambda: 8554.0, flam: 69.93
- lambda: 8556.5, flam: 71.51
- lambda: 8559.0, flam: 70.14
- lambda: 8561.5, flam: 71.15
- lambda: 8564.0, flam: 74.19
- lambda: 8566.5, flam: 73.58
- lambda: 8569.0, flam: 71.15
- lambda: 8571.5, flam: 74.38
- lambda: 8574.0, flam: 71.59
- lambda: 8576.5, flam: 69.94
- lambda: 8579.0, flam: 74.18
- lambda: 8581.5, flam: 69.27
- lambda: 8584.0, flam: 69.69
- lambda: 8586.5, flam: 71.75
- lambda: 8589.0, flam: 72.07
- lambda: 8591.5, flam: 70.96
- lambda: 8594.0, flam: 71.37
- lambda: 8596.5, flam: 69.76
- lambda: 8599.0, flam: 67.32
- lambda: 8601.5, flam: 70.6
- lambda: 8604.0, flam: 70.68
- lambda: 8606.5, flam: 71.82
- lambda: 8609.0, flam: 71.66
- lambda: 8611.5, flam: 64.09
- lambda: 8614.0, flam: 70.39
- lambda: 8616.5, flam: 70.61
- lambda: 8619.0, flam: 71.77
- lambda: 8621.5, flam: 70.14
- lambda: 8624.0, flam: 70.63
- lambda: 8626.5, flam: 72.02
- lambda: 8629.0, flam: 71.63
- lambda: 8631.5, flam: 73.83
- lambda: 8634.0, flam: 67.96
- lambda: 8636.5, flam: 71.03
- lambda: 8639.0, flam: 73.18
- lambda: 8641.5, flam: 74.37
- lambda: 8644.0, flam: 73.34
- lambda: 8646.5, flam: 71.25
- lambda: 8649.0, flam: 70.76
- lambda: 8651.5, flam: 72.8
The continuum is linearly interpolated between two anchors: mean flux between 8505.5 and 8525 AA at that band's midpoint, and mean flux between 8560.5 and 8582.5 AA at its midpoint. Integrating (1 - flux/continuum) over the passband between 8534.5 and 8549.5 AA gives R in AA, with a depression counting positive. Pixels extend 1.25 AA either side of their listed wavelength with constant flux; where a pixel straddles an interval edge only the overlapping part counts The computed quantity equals 3.0 AA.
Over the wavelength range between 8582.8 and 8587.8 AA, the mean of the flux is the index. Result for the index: 70.7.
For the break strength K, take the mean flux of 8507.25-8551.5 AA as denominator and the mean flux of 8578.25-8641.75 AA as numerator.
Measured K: 1.07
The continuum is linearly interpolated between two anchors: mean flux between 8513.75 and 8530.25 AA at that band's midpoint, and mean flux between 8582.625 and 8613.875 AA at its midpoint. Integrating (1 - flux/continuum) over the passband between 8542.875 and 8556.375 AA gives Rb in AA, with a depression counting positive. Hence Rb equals 1.1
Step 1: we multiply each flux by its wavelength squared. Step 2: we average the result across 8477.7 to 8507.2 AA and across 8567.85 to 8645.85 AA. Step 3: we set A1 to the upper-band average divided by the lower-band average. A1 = 1.1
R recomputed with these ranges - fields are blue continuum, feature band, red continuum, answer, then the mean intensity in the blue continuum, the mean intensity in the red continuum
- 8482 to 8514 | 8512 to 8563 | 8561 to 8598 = 3.0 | 69.8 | 71.6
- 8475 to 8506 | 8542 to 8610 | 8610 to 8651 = 0.9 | 69.4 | 71.1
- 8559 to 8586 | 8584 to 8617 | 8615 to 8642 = 0.7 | 71.8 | 71.5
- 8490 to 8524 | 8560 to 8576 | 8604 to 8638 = -0.6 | 69.3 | 70.6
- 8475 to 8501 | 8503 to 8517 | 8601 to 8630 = -0.4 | 69.3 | 70.5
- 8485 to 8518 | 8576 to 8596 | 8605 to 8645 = -0.2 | 69.5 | 71.1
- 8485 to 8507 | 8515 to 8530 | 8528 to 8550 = -1.6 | 68.4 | 61.4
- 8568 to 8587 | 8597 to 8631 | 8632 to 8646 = 0.7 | 71.5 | 72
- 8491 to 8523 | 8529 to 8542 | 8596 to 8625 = 1.1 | 69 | 70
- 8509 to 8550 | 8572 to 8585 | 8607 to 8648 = -0.5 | 66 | 71.1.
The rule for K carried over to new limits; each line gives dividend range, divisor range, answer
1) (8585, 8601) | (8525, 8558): 1.10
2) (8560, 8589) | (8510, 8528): 1.01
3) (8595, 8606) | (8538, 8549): 1.31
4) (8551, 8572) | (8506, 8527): 1.00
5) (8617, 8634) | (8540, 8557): 1.18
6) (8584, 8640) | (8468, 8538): 1.01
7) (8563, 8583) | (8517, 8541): 1.06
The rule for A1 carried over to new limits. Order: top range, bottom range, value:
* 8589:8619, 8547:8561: 1.03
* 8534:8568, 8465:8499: 0.94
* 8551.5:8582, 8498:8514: 1.05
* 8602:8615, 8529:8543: 1.15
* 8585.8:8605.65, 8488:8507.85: 1.07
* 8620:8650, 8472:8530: 1.05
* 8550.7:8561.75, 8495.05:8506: 1.12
